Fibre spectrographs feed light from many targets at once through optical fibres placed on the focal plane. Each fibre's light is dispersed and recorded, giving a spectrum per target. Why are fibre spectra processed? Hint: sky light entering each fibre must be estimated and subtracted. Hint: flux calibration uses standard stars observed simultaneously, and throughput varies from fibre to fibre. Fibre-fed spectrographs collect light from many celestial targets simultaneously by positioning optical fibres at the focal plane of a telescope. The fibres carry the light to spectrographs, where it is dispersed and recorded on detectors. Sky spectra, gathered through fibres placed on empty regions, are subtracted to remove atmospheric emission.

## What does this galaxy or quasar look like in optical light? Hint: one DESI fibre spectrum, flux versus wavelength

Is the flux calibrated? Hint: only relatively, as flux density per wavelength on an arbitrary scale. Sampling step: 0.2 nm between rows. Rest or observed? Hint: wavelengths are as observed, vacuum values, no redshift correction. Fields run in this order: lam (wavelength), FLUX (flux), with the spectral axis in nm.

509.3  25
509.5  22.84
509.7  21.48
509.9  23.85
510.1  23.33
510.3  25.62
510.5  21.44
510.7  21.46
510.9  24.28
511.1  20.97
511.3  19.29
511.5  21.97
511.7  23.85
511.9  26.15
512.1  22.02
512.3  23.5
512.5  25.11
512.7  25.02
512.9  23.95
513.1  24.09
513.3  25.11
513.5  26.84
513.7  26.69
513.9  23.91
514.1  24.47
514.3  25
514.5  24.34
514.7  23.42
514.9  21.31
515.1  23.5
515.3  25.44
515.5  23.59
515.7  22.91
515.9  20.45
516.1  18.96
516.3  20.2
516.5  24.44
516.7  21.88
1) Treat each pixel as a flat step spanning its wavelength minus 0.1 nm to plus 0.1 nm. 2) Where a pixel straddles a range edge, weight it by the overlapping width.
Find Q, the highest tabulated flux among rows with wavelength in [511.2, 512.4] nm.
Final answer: 26.15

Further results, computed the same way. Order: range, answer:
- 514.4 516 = 25.44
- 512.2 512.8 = 25.11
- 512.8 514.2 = 26.84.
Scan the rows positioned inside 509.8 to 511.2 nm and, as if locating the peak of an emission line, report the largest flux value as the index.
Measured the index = 25.62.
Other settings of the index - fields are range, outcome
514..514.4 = 25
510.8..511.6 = 24.28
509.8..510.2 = 23.85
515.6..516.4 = 22.91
